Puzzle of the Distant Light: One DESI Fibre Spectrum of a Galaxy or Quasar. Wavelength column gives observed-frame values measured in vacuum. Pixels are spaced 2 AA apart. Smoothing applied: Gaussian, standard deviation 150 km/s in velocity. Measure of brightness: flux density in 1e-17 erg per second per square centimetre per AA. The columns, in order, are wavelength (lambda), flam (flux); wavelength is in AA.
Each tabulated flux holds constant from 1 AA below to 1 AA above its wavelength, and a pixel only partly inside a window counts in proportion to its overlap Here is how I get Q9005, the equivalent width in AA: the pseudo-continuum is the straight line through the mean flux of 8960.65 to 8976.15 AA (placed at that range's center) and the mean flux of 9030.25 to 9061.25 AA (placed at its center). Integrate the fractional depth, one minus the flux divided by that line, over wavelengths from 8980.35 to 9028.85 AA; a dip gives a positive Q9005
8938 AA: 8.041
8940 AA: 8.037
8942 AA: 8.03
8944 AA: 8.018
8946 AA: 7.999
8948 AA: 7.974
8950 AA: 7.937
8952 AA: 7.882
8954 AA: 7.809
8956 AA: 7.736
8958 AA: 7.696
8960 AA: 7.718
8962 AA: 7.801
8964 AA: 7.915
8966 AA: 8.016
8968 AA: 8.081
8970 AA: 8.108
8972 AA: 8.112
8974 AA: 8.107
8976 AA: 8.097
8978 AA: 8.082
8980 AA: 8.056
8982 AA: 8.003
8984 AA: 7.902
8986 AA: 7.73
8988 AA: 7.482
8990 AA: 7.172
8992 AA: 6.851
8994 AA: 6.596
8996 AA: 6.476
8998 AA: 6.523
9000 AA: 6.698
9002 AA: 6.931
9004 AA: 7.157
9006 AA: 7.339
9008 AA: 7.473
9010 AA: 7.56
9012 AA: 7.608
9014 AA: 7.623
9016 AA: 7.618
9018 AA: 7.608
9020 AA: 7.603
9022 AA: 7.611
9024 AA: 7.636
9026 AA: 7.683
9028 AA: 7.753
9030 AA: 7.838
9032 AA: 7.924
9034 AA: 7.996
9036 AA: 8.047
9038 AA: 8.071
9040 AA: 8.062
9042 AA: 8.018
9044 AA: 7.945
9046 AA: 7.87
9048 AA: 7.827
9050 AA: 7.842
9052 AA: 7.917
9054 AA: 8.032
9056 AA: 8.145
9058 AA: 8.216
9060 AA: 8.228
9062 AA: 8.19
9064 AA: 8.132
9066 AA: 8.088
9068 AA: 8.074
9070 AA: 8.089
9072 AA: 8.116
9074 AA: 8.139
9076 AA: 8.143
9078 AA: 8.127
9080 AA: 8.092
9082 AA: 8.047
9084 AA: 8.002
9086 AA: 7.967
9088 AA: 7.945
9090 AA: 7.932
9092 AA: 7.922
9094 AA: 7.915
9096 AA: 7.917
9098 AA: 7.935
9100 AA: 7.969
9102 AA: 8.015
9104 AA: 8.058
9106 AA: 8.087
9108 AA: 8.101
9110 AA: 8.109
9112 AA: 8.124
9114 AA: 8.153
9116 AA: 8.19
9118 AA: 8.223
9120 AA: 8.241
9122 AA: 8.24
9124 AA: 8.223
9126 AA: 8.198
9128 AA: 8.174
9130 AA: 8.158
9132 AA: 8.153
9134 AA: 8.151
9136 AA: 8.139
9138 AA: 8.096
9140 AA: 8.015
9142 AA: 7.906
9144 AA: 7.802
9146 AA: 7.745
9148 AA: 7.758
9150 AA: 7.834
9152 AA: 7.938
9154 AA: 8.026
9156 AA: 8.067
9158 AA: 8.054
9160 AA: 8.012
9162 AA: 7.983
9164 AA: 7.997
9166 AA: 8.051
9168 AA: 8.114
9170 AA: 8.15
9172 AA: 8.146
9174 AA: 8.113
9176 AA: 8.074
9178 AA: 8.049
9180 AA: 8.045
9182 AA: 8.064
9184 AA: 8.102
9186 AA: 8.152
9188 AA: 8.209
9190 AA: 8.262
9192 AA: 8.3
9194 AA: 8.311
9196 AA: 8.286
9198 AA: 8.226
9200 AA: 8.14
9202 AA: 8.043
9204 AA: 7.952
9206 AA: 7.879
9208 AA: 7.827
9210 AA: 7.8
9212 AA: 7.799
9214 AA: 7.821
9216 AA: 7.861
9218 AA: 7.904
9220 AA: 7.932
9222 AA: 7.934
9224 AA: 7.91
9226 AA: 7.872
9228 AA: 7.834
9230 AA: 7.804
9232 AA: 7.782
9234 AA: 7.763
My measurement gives 3.91 AA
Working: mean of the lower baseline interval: 8.02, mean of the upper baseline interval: 8.01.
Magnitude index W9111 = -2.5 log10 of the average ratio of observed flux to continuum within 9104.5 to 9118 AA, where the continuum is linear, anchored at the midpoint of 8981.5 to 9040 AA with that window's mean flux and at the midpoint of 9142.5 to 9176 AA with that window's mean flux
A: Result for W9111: -0.04 mag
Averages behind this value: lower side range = 7.47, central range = 8.13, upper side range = 7.99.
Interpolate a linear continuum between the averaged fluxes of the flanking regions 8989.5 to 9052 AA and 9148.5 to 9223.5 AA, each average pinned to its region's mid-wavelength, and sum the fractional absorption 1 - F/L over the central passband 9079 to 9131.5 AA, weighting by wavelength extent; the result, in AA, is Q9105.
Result -1.9 AA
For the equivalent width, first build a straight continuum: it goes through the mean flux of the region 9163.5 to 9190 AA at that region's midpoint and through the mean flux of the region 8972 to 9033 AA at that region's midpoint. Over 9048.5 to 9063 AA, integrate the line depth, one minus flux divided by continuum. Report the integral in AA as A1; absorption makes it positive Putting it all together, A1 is -0.7 AA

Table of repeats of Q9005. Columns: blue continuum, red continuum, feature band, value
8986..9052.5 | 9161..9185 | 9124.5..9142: -0.43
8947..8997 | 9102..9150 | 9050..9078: -0.58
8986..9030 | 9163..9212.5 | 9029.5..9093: -4.16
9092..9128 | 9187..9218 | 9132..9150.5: 0.29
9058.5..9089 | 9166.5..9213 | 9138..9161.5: 0.46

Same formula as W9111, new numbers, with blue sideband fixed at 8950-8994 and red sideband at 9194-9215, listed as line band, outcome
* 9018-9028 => 0.03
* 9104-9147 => -0.02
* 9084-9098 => -0.01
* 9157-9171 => -0.01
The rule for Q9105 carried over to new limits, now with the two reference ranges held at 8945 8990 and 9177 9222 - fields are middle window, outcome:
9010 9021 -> 0.45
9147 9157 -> 0.11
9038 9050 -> 0.00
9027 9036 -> 0.05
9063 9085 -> -0.36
